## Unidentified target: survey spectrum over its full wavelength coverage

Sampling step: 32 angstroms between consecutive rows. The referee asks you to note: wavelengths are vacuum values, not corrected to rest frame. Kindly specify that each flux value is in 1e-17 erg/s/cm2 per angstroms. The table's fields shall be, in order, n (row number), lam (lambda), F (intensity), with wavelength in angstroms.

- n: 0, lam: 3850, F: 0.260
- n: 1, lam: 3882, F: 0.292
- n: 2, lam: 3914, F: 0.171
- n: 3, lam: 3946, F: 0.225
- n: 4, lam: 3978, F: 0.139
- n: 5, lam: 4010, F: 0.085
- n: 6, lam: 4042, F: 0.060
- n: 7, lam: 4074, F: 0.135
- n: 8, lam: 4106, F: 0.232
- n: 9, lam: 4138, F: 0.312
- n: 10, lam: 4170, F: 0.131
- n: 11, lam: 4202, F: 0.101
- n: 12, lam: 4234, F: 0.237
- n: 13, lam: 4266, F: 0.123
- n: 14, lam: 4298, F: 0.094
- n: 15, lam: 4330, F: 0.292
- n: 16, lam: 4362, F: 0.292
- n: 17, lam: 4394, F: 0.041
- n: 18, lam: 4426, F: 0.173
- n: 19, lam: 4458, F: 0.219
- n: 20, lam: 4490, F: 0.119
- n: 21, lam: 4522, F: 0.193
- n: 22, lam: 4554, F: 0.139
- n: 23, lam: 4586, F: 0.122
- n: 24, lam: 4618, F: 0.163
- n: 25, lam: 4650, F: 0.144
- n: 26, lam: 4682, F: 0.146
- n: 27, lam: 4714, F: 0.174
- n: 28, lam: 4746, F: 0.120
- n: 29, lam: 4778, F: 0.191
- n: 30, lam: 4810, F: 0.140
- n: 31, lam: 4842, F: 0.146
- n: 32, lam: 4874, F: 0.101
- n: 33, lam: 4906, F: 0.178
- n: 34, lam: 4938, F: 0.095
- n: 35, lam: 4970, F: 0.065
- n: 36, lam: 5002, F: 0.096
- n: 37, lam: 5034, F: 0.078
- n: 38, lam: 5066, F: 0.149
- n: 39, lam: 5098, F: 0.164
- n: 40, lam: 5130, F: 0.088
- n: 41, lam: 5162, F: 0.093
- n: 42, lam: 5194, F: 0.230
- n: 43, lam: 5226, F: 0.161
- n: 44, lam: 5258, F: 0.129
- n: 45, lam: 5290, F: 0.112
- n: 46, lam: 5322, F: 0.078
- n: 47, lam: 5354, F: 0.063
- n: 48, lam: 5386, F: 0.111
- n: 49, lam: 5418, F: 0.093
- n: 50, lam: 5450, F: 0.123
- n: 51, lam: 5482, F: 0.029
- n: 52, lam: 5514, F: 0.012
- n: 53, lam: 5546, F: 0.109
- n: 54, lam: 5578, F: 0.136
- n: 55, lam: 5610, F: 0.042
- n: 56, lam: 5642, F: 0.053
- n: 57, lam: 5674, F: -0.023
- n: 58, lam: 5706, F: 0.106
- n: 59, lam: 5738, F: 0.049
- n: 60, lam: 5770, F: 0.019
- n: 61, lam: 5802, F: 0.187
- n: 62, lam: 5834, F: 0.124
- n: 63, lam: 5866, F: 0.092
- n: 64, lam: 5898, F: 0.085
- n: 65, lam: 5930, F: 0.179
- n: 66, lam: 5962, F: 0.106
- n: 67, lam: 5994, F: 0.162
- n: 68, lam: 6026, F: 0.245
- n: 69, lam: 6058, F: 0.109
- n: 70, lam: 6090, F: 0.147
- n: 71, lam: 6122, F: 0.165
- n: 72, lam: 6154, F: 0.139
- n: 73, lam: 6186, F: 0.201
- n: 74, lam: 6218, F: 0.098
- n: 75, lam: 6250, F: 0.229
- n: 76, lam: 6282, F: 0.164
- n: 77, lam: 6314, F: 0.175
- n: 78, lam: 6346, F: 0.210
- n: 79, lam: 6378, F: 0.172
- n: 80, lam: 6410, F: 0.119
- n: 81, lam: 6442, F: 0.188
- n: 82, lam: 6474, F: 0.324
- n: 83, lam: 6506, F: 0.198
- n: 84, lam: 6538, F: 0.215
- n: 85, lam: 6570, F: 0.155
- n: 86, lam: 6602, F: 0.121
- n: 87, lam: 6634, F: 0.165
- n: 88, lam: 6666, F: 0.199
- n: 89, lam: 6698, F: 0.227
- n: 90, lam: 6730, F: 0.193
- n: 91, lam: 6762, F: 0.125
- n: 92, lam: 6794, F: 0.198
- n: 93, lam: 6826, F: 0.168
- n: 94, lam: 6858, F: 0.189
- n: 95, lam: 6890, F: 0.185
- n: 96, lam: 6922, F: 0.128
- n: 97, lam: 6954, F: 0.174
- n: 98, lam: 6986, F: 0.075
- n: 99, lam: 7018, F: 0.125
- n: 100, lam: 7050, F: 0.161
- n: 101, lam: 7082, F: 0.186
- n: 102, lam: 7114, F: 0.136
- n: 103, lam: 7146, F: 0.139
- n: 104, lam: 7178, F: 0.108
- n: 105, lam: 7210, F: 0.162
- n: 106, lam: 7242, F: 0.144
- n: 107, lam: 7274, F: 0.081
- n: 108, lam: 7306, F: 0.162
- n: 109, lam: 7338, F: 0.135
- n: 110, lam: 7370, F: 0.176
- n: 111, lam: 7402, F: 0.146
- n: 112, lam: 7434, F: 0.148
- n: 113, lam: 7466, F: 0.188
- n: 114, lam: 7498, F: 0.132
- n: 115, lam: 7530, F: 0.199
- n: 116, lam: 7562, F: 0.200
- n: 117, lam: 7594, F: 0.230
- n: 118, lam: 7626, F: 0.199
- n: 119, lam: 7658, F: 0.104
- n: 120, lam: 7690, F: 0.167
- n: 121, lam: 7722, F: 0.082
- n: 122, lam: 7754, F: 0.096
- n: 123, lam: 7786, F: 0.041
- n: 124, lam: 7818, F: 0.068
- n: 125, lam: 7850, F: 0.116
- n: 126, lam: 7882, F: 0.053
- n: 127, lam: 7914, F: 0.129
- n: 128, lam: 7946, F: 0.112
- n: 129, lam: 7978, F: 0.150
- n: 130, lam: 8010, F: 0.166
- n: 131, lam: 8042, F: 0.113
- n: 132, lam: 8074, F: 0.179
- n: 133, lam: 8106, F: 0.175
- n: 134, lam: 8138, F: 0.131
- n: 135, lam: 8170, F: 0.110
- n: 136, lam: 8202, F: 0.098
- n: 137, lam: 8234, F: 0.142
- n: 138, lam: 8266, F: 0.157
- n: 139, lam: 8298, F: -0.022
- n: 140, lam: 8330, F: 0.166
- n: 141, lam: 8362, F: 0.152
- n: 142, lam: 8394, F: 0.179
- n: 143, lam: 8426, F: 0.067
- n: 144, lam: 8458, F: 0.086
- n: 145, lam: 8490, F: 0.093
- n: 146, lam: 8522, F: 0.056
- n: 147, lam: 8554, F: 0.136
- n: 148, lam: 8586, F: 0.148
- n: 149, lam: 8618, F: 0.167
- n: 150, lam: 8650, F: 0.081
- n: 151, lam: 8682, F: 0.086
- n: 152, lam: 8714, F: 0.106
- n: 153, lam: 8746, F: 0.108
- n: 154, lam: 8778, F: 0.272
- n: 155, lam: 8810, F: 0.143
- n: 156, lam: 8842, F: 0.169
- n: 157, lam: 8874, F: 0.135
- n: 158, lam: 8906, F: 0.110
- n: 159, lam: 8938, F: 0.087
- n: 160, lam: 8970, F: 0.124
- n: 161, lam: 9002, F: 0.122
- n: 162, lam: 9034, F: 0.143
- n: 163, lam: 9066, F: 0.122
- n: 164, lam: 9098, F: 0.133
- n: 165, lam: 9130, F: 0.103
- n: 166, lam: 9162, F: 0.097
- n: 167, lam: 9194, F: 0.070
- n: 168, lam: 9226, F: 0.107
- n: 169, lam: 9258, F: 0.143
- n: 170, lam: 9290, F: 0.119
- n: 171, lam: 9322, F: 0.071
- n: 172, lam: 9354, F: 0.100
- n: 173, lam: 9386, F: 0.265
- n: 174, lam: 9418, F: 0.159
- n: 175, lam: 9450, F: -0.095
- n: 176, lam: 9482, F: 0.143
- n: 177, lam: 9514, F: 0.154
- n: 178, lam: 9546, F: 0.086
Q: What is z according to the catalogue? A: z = 0.62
